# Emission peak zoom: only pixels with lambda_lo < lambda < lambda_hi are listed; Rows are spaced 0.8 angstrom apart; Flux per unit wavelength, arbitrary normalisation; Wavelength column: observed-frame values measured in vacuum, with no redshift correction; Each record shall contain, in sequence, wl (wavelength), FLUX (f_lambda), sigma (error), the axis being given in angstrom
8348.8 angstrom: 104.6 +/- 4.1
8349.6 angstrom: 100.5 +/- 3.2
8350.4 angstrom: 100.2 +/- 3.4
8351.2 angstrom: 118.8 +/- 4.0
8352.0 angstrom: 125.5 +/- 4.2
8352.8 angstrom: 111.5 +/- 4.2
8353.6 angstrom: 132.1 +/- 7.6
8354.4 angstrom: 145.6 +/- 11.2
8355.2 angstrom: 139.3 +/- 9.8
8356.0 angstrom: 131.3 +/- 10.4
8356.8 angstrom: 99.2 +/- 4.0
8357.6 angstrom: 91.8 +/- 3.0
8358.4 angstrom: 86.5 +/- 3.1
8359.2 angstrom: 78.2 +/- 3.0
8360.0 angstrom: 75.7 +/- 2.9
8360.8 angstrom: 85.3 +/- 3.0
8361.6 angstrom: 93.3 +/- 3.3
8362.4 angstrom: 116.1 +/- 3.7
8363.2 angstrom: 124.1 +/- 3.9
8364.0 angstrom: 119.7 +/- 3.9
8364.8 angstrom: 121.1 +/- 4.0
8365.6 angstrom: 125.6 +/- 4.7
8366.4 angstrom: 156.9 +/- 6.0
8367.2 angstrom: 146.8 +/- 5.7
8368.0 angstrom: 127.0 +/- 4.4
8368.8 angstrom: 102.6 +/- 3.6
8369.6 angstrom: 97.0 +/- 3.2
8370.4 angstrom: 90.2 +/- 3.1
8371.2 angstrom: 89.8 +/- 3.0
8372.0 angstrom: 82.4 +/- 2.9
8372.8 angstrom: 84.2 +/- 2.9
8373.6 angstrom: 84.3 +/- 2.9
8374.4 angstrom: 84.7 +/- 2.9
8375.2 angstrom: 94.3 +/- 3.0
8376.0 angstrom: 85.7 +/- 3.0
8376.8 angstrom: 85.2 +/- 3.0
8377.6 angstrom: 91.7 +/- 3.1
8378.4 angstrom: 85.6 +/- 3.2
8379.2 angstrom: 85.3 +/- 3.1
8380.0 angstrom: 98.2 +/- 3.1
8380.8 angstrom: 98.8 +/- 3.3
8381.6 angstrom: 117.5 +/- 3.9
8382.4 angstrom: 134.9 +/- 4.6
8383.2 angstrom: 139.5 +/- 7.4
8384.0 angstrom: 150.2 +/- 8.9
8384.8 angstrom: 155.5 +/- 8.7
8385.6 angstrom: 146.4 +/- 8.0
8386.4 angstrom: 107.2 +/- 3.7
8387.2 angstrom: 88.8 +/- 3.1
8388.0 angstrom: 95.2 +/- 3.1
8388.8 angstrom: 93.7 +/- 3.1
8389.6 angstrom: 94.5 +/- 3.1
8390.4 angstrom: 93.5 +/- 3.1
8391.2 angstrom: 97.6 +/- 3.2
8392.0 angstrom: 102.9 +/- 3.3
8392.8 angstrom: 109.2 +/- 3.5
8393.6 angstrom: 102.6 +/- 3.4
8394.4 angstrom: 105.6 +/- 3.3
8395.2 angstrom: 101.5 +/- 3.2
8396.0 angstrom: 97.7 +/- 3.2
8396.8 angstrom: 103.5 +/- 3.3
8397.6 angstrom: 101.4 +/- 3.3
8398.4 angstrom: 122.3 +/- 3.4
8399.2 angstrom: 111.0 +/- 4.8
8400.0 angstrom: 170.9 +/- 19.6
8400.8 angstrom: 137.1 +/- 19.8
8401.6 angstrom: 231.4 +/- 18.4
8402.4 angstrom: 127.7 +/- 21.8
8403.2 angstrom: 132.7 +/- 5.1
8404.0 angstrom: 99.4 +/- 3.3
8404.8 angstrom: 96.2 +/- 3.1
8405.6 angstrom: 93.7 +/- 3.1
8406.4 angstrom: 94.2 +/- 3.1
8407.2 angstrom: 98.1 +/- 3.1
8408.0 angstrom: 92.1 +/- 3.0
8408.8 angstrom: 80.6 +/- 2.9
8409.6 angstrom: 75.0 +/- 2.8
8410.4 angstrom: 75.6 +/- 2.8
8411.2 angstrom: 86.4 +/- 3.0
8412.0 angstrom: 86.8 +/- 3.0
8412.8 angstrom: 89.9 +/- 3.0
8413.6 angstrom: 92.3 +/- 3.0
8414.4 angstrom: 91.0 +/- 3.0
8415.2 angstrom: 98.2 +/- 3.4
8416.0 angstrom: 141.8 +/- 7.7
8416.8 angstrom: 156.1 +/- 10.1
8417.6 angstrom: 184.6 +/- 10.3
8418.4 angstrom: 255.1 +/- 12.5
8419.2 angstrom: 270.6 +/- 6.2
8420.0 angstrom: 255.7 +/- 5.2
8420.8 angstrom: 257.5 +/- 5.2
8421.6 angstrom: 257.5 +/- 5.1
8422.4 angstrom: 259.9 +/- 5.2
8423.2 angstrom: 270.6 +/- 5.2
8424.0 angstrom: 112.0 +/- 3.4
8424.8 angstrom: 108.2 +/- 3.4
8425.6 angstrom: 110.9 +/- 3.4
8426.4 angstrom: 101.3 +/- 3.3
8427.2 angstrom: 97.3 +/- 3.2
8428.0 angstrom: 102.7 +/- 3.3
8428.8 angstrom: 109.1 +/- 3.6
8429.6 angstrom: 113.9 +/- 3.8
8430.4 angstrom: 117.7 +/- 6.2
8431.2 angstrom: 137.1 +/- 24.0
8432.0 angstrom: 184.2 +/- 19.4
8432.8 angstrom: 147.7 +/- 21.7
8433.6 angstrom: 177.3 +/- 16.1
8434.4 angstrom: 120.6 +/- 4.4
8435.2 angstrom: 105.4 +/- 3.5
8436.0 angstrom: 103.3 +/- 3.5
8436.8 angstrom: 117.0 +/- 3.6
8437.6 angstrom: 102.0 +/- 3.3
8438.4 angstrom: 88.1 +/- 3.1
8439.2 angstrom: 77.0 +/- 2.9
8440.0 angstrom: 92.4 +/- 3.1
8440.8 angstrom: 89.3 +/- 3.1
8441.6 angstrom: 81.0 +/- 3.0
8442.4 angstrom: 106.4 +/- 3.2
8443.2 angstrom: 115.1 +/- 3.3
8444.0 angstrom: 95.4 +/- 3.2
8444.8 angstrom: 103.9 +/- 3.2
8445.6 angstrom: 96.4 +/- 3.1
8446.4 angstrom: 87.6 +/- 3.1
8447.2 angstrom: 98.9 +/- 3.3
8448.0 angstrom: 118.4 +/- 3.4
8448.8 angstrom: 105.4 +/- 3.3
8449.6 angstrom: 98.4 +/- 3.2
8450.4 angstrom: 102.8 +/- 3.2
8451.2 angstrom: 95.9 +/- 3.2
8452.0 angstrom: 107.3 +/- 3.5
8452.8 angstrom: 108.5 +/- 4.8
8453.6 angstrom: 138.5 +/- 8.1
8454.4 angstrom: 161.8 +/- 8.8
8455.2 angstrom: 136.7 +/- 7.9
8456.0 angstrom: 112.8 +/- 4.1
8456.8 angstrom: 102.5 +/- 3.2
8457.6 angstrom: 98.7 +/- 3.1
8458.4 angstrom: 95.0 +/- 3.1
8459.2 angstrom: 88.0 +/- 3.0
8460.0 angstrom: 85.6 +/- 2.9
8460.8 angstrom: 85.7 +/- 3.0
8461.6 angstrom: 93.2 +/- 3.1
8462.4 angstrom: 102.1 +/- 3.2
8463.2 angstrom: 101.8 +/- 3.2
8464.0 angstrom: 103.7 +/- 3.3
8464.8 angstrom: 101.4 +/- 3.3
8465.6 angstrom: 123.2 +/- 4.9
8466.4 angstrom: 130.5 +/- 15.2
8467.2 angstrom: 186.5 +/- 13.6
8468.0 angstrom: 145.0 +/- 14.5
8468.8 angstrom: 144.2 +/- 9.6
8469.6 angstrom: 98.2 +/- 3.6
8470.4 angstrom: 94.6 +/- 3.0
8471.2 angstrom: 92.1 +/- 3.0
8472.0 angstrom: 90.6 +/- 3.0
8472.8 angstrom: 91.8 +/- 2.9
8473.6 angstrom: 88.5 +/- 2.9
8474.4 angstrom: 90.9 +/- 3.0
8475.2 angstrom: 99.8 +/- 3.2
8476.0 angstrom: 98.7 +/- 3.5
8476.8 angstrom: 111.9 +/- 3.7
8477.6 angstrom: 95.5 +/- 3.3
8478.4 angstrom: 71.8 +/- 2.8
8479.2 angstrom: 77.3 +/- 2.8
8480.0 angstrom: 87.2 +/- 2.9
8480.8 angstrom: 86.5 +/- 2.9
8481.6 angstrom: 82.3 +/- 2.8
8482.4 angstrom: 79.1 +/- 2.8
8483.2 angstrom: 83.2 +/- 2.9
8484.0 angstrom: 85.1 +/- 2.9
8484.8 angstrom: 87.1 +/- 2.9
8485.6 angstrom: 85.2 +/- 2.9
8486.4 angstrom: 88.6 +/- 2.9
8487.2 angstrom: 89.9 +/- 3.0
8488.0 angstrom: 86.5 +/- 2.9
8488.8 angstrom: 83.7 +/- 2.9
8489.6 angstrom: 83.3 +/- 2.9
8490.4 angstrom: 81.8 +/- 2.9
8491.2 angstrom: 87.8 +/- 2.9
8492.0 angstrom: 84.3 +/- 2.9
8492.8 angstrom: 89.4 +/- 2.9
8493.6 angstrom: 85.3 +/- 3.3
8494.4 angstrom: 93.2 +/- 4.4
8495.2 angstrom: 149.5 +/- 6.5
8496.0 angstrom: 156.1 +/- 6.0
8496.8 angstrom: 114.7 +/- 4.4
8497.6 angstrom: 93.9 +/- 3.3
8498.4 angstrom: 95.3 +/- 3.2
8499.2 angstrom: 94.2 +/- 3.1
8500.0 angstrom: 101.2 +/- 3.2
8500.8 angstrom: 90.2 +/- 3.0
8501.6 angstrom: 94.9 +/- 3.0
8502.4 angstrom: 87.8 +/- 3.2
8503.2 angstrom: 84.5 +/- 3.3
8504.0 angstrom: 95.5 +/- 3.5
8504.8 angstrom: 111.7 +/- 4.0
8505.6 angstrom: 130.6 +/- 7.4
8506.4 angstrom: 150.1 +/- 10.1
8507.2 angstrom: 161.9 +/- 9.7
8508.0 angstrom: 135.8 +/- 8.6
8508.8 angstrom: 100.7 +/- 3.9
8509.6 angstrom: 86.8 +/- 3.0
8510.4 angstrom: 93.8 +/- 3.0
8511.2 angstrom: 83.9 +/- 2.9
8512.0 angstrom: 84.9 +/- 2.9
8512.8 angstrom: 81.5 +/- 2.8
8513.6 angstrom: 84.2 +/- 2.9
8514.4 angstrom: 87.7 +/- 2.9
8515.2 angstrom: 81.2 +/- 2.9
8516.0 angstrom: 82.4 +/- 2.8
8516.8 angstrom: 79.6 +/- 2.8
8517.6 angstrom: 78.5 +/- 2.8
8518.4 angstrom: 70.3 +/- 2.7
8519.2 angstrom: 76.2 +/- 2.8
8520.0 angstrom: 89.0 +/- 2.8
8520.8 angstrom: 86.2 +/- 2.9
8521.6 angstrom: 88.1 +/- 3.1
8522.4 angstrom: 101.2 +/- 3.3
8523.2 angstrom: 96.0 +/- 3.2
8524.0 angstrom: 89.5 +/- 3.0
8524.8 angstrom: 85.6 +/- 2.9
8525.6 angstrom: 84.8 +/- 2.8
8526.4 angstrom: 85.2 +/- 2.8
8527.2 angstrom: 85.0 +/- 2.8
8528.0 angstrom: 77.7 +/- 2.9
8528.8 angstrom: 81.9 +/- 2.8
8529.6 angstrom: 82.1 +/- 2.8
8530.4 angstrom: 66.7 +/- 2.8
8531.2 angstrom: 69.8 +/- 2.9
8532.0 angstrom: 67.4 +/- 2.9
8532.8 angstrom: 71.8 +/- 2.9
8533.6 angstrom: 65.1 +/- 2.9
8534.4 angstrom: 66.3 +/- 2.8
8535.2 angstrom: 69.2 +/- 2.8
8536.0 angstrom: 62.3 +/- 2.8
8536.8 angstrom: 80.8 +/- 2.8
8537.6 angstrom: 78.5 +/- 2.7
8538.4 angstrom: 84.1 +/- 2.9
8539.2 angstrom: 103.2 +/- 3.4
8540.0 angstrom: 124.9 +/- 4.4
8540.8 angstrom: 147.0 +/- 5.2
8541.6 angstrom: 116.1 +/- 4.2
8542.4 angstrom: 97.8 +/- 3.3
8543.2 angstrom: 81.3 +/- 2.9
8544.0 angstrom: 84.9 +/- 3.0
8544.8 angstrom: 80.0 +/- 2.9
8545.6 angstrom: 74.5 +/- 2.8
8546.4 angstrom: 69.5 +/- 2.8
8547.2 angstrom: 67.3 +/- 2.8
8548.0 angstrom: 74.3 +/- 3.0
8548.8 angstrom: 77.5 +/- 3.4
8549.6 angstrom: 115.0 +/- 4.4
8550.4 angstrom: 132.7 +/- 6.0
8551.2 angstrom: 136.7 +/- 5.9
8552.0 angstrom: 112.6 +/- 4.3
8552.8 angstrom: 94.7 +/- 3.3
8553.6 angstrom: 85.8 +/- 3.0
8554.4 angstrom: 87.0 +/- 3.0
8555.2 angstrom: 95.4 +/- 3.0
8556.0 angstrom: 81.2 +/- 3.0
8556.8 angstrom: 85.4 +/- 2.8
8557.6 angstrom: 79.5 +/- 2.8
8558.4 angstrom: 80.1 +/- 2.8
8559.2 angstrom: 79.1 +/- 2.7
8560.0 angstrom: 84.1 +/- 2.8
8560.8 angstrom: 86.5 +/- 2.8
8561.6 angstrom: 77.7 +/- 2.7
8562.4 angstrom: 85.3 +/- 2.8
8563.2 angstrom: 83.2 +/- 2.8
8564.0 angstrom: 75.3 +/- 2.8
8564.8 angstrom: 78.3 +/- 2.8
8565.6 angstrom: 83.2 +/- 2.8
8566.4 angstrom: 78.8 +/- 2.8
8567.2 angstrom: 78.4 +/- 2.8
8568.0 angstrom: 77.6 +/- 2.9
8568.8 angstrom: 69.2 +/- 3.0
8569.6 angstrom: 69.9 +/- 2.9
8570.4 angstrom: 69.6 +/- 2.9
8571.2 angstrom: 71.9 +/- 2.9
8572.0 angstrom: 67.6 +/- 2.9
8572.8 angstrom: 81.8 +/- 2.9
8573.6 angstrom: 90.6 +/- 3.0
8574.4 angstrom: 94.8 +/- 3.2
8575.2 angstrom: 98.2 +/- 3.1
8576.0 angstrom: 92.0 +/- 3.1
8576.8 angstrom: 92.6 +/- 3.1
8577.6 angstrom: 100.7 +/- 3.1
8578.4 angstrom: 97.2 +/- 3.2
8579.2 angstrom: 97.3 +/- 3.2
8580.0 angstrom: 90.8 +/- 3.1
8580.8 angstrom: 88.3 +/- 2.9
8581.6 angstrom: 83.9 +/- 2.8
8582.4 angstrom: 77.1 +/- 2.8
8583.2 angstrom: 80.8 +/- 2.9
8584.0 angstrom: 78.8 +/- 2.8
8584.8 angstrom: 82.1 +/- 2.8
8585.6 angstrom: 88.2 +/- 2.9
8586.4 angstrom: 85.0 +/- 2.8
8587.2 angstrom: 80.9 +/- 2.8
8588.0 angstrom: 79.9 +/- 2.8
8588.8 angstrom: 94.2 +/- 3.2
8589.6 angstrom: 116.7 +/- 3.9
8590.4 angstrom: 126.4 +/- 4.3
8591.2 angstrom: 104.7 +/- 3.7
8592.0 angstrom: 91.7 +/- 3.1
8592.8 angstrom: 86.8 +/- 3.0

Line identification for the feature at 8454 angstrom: [N II]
